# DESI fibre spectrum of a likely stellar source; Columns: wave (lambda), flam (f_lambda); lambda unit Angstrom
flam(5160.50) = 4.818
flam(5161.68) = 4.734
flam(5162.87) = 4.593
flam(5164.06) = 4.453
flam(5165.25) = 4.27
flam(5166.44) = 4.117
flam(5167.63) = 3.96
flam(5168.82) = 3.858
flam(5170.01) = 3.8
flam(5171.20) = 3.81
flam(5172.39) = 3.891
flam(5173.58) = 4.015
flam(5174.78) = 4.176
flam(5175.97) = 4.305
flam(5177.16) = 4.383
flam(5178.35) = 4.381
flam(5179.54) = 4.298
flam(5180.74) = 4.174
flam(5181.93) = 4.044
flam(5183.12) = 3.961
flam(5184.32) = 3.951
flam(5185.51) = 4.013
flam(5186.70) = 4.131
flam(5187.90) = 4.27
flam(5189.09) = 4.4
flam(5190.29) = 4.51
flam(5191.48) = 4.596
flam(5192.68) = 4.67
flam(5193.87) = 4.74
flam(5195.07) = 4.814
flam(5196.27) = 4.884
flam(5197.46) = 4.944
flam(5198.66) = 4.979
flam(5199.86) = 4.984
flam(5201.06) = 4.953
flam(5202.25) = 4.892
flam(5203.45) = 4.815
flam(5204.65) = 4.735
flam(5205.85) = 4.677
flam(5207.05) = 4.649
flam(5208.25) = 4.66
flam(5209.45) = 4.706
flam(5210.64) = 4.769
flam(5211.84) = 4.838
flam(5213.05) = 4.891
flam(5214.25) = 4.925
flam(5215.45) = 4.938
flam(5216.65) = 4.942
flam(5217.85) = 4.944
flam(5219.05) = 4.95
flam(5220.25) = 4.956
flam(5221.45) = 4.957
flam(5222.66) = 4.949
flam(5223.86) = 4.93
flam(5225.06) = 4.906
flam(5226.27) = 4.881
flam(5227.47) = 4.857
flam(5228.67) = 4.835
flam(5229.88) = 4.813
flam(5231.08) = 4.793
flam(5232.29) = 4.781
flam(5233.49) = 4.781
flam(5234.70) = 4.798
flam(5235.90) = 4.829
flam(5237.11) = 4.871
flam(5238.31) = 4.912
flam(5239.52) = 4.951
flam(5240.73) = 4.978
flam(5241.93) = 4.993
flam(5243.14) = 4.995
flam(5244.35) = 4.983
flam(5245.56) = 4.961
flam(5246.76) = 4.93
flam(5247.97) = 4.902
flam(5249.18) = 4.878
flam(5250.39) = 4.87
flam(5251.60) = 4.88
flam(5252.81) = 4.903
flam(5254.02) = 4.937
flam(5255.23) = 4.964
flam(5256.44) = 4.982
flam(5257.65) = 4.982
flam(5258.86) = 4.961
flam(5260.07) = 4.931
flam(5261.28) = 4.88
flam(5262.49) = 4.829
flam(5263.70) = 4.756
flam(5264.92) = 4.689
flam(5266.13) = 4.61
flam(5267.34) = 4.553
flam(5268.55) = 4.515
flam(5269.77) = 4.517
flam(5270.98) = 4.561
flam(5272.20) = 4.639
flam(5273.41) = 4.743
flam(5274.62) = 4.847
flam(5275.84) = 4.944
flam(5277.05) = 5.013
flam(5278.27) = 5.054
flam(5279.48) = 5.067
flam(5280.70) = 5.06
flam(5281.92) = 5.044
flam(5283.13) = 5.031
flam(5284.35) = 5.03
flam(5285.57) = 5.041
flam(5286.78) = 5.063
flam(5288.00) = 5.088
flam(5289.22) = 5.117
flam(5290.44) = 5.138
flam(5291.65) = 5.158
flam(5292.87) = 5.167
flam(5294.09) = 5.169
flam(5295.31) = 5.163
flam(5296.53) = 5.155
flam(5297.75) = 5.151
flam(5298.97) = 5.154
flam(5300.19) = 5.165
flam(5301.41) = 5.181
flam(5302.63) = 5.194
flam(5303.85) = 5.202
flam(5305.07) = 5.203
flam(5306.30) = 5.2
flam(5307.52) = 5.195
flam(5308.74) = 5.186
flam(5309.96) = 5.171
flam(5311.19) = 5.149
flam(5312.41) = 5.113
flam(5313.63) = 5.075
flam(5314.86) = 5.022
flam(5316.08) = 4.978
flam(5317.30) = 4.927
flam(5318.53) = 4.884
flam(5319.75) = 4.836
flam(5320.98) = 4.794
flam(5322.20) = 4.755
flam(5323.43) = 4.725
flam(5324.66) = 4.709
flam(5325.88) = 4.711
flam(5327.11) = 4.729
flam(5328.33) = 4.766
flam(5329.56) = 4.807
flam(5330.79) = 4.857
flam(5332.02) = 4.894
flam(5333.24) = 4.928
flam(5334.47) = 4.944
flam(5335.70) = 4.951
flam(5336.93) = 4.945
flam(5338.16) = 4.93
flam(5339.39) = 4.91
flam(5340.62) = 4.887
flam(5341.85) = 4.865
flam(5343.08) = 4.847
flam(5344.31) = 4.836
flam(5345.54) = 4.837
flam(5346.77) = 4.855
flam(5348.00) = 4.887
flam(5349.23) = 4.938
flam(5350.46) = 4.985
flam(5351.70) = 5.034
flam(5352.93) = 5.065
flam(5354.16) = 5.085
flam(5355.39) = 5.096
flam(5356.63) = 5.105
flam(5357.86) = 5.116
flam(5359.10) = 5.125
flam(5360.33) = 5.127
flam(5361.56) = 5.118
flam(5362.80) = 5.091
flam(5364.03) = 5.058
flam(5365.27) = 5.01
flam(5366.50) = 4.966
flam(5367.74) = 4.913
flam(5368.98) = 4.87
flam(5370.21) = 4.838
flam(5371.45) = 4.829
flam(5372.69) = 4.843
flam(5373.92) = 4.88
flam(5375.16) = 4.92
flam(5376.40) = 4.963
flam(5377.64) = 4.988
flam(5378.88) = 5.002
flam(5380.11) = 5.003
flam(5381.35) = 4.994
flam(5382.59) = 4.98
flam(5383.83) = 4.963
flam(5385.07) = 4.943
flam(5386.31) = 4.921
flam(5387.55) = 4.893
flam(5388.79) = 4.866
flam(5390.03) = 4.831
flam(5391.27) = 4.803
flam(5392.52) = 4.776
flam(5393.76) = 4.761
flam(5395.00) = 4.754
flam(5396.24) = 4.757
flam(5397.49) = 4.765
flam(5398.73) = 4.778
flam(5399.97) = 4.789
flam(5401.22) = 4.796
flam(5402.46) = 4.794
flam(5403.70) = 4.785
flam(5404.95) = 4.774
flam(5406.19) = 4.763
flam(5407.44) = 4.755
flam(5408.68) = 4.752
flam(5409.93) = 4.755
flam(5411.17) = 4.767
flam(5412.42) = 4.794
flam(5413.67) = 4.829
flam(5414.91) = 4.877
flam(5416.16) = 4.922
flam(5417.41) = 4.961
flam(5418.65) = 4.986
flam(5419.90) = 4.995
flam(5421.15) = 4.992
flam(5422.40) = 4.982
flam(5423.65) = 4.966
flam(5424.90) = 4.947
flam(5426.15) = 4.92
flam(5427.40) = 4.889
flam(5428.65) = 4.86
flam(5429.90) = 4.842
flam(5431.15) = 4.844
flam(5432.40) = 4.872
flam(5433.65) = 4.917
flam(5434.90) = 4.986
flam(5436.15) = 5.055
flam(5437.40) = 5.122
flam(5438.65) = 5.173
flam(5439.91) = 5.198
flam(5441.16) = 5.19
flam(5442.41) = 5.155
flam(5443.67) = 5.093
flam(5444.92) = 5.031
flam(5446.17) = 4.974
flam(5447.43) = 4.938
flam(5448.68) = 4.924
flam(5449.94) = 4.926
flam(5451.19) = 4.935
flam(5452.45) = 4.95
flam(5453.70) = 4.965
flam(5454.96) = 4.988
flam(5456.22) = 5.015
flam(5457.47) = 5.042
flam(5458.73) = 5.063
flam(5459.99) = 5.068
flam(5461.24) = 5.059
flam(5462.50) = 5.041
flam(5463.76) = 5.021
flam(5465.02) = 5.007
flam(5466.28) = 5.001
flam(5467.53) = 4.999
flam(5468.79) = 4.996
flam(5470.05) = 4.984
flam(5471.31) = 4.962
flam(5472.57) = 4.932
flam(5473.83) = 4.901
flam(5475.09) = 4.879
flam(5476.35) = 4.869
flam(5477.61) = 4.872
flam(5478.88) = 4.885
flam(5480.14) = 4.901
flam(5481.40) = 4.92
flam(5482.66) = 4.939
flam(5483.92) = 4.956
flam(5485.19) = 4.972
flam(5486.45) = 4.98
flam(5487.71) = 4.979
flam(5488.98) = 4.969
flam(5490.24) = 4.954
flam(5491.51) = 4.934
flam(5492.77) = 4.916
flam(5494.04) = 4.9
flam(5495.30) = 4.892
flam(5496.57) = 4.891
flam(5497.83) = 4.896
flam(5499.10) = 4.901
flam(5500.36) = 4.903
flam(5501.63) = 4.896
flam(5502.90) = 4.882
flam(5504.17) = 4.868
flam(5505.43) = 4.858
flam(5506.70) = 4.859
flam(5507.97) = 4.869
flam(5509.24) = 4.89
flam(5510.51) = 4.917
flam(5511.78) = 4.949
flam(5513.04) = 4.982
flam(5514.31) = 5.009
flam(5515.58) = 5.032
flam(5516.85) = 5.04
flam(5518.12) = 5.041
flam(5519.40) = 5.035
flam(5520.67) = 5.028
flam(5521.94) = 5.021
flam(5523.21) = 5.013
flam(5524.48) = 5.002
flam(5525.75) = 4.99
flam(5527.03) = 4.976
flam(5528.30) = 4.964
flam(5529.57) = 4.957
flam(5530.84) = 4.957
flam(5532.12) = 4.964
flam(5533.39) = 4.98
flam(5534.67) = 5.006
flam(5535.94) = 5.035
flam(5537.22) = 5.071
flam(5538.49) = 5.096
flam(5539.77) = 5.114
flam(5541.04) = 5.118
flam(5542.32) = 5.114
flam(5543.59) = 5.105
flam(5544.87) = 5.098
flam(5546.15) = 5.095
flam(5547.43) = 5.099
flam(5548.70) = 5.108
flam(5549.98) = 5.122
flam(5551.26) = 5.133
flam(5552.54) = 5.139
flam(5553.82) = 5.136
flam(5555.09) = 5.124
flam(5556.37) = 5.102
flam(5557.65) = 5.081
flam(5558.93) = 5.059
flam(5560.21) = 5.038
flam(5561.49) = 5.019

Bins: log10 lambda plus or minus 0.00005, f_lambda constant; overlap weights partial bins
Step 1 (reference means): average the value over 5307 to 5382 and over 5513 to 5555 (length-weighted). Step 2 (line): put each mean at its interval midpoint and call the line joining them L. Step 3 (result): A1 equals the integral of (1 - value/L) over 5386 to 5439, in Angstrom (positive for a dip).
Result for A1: 1.25 Angstrom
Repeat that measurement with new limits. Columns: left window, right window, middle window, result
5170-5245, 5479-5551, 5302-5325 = -1.2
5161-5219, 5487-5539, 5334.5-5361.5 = -1.4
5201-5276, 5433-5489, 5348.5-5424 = 0.4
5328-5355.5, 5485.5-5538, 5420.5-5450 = -0.3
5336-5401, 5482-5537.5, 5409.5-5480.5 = -0.3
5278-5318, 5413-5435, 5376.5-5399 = 0.4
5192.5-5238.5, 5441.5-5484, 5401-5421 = 0.5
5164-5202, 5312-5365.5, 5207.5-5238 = -2.5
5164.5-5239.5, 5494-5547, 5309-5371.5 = -2.4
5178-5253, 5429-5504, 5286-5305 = -1.3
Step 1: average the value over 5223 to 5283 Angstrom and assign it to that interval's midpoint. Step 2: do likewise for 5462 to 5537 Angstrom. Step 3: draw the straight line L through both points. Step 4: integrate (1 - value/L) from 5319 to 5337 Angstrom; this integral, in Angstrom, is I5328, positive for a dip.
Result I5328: 0.3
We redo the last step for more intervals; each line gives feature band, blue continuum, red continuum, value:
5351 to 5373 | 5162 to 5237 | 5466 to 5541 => -1.09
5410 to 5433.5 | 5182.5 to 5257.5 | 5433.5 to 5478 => 0.37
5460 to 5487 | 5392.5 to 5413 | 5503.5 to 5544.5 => -0.31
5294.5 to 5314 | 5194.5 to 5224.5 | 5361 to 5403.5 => -1.14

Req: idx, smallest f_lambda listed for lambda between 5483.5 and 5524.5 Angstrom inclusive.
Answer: 4.858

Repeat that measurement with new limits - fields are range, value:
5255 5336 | 4.515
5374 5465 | 4.752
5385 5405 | 4.754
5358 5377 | 4.829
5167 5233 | 3.8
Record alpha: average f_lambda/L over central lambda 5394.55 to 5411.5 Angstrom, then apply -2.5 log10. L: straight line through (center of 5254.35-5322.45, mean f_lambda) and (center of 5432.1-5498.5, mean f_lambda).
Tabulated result 0.05 mag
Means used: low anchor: 4.98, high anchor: 4.98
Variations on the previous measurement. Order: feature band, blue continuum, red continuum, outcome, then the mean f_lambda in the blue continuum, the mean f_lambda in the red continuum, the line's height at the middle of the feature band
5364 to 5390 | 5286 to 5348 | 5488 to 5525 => 0.01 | 4.99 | 4.94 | 4.98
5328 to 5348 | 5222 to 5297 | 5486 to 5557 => 0.01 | 4.91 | 5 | 4.94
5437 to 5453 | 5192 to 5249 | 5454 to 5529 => -0.02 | 4.87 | 4.96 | 4.94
